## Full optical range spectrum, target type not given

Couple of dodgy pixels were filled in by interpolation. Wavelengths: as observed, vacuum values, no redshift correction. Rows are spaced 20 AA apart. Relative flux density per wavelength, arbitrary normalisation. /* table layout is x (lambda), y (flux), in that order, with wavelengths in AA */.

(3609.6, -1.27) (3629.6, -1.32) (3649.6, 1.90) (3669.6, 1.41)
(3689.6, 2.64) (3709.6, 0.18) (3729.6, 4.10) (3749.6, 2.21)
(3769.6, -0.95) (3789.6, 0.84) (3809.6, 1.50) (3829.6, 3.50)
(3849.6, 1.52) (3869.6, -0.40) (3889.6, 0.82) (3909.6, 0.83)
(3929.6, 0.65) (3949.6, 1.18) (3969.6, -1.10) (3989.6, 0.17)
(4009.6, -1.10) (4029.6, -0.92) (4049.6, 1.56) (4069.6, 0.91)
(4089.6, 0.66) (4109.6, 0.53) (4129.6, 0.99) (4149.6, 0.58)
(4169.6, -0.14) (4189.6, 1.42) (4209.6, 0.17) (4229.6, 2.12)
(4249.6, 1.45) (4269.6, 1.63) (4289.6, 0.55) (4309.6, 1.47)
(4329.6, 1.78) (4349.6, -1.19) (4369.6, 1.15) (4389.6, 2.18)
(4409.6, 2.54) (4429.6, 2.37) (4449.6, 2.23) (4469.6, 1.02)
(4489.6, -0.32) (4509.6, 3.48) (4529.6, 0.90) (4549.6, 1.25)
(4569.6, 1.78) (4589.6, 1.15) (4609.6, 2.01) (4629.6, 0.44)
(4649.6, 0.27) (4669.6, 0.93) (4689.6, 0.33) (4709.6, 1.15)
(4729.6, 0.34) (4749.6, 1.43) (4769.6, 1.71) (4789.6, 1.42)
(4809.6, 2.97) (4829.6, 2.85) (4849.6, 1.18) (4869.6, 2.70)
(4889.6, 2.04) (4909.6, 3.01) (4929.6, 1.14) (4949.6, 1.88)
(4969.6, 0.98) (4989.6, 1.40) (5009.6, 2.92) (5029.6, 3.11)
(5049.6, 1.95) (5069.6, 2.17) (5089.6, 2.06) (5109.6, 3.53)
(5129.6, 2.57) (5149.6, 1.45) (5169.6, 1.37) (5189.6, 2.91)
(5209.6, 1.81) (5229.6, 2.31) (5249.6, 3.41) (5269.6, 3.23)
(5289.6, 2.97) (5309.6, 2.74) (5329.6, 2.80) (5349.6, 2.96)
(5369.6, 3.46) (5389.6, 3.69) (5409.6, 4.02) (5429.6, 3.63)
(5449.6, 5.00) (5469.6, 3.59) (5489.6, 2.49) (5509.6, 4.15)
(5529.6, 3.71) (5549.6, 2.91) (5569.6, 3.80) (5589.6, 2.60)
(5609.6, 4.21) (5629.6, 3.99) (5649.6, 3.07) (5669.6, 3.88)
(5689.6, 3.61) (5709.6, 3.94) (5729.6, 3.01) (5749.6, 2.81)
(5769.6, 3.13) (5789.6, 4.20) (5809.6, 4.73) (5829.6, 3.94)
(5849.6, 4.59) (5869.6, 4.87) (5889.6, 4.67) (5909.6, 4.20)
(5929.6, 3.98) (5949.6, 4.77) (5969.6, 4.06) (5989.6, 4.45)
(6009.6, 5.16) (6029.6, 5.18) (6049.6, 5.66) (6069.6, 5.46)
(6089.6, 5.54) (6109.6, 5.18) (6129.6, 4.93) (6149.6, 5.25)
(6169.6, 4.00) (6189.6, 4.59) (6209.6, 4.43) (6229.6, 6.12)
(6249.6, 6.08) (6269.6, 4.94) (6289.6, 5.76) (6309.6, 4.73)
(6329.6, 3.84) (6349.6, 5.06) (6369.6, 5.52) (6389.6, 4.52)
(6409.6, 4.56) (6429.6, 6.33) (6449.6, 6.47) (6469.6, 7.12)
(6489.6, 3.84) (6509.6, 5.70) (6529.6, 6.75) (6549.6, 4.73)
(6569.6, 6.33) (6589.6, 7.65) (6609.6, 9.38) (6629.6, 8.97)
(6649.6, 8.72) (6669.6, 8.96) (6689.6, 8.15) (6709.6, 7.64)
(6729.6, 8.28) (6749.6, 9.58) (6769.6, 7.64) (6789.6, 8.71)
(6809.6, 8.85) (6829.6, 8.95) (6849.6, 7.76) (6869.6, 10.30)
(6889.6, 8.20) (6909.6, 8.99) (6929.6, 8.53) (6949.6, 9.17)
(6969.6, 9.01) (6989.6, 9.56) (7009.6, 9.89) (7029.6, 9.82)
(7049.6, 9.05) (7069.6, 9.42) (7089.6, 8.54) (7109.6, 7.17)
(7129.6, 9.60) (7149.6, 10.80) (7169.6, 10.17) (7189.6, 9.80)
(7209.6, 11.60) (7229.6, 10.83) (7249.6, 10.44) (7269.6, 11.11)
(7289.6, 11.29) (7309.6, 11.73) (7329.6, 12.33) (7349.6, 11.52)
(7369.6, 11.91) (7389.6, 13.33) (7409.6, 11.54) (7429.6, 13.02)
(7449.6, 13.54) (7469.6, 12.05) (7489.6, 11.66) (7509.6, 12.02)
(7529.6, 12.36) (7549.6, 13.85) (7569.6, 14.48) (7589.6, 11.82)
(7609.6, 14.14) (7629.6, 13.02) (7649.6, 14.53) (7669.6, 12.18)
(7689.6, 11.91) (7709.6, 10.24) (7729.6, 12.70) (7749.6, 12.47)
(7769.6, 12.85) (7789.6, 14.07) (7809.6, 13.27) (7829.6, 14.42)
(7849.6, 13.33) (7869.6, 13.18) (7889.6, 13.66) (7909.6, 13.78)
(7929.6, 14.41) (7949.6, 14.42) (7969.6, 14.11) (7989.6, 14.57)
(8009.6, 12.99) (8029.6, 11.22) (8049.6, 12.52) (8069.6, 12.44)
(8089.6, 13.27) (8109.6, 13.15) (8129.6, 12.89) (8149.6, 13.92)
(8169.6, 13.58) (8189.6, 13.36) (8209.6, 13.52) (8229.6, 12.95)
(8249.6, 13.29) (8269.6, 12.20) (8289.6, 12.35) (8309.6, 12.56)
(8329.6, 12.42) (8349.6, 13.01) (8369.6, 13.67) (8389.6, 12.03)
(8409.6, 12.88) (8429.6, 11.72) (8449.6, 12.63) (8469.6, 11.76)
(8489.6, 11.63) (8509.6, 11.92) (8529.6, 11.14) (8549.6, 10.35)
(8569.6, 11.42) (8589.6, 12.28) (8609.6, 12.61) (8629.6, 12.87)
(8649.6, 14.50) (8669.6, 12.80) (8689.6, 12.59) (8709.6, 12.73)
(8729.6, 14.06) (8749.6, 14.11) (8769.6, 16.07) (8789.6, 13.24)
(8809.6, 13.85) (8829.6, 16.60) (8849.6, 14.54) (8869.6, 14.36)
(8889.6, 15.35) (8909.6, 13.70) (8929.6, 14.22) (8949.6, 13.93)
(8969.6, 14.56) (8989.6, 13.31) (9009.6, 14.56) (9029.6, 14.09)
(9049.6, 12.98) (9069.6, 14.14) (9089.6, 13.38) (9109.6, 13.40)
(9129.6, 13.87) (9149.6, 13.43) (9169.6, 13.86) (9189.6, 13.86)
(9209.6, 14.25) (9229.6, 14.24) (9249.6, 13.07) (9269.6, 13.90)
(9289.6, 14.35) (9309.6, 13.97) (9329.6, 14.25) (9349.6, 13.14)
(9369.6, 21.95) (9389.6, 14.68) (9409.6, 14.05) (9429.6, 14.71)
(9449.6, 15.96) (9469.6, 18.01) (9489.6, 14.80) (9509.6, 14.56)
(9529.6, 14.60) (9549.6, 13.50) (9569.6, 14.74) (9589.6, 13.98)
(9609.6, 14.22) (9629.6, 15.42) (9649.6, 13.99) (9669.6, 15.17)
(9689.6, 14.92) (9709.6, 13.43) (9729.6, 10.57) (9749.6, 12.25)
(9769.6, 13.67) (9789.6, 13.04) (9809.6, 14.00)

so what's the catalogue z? 0.65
